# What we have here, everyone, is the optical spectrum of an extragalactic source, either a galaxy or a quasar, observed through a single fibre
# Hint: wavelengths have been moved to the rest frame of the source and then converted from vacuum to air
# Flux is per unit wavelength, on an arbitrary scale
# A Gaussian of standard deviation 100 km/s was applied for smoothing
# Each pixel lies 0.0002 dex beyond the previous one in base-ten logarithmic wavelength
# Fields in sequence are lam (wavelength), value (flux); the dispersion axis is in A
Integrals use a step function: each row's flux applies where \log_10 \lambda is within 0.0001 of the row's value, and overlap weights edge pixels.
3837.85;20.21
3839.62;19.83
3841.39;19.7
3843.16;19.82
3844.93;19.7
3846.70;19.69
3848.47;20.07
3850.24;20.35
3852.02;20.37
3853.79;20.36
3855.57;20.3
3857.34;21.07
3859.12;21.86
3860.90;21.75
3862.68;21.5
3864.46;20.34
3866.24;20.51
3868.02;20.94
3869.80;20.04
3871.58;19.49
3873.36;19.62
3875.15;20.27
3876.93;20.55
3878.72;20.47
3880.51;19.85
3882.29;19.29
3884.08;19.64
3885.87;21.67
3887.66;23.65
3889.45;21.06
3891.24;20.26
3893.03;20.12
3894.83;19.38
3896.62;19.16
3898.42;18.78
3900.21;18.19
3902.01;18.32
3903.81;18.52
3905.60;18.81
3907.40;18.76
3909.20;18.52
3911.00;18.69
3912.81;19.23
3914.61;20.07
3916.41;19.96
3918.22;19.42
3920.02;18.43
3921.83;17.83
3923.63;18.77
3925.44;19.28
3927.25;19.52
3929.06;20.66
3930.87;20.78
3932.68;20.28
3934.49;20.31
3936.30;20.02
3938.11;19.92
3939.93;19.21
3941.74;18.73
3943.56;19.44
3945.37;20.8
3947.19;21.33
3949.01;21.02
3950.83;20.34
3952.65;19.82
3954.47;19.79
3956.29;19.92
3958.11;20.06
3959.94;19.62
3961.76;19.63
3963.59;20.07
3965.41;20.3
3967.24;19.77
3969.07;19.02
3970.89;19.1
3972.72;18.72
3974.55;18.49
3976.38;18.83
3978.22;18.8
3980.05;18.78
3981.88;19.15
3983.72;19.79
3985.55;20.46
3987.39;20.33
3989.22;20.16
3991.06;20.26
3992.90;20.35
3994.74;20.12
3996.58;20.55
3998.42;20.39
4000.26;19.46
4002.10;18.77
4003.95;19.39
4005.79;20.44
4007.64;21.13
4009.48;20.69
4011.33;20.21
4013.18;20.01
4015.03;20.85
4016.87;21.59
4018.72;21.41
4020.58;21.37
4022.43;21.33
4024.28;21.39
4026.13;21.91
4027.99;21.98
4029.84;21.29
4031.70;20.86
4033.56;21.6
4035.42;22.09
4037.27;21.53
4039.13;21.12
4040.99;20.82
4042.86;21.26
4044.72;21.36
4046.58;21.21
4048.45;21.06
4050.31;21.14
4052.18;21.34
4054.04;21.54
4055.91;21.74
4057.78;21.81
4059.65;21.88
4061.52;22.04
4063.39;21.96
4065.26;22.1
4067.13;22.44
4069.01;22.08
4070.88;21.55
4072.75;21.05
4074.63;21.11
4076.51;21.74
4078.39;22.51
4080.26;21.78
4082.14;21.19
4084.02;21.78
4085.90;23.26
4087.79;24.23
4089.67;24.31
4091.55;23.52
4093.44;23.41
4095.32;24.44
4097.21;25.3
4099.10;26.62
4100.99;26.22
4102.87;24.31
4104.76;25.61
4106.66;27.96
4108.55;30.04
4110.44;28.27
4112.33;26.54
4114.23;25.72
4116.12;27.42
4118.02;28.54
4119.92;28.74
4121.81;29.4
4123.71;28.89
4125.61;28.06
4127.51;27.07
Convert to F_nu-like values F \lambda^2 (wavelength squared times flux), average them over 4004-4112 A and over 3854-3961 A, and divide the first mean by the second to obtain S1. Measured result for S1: 1.22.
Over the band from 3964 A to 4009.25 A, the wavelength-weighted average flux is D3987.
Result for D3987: 19.7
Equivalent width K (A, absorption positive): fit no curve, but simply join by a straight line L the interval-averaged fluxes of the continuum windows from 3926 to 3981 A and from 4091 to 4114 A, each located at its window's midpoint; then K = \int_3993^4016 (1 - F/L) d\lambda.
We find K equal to 1.8 A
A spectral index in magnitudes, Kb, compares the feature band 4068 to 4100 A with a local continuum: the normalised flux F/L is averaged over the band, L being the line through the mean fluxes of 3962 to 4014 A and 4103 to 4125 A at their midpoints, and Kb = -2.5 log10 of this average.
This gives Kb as 0.13 mag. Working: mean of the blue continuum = 19.8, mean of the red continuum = 27.8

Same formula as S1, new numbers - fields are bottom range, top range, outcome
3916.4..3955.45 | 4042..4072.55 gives 1.16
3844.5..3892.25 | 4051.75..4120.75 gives 1.30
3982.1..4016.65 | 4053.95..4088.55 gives 1.13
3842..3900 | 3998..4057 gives 1.12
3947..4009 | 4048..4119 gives 1.26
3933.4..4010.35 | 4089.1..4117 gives 1.40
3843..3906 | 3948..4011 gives 1.04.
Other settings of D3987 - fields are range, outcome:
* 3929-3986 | 19.8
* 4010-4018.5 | 20.7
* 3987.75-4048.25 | 20.8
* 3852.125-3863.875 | 21.1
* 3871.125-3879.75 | 20.1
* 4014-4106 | 22.3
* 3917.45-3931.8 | 19.3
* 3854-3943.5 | 19.9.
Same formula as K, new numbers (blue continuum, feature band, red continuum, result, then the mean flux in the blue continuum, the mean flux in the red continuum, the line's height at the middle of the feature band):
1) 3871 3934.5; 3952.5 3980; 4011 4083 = 1.4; 19.6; 21.5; 20.5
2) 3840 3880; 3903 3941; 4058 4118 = 3.5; 20.4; 24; 21.4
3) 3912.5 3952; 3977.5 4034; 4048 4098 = 1.7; 19.8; 22.3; 21.1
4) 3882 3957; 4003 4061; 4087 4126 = 6.3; 19.7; 26.5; 23.8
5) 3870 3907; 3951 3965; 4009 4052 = 0.4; 19.8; 21.2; 20.5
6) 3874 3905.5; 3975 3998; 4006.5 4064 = 1.2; 19.9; 21.3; 20.9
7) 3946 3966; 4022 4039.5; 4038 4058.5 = -0.4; 20.2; 21.3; 21.1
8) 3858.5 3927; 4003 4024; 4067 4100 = 1.0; 19.8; 22.9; 21.8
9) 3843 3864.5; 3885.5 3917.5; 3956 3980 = 0.8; 20.6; 19.4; 20.1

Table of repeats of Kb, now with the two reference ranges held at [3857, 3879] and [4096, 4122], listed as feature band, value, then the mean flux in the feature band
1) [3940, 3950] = 0.128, 20.2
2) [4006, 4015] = 0.190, 20.5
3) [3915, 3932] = 0.141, 19.4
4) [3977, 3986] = 0.221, 19.3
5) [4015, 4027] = 0.154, 21.5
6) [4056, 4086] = 0.192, 21.9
